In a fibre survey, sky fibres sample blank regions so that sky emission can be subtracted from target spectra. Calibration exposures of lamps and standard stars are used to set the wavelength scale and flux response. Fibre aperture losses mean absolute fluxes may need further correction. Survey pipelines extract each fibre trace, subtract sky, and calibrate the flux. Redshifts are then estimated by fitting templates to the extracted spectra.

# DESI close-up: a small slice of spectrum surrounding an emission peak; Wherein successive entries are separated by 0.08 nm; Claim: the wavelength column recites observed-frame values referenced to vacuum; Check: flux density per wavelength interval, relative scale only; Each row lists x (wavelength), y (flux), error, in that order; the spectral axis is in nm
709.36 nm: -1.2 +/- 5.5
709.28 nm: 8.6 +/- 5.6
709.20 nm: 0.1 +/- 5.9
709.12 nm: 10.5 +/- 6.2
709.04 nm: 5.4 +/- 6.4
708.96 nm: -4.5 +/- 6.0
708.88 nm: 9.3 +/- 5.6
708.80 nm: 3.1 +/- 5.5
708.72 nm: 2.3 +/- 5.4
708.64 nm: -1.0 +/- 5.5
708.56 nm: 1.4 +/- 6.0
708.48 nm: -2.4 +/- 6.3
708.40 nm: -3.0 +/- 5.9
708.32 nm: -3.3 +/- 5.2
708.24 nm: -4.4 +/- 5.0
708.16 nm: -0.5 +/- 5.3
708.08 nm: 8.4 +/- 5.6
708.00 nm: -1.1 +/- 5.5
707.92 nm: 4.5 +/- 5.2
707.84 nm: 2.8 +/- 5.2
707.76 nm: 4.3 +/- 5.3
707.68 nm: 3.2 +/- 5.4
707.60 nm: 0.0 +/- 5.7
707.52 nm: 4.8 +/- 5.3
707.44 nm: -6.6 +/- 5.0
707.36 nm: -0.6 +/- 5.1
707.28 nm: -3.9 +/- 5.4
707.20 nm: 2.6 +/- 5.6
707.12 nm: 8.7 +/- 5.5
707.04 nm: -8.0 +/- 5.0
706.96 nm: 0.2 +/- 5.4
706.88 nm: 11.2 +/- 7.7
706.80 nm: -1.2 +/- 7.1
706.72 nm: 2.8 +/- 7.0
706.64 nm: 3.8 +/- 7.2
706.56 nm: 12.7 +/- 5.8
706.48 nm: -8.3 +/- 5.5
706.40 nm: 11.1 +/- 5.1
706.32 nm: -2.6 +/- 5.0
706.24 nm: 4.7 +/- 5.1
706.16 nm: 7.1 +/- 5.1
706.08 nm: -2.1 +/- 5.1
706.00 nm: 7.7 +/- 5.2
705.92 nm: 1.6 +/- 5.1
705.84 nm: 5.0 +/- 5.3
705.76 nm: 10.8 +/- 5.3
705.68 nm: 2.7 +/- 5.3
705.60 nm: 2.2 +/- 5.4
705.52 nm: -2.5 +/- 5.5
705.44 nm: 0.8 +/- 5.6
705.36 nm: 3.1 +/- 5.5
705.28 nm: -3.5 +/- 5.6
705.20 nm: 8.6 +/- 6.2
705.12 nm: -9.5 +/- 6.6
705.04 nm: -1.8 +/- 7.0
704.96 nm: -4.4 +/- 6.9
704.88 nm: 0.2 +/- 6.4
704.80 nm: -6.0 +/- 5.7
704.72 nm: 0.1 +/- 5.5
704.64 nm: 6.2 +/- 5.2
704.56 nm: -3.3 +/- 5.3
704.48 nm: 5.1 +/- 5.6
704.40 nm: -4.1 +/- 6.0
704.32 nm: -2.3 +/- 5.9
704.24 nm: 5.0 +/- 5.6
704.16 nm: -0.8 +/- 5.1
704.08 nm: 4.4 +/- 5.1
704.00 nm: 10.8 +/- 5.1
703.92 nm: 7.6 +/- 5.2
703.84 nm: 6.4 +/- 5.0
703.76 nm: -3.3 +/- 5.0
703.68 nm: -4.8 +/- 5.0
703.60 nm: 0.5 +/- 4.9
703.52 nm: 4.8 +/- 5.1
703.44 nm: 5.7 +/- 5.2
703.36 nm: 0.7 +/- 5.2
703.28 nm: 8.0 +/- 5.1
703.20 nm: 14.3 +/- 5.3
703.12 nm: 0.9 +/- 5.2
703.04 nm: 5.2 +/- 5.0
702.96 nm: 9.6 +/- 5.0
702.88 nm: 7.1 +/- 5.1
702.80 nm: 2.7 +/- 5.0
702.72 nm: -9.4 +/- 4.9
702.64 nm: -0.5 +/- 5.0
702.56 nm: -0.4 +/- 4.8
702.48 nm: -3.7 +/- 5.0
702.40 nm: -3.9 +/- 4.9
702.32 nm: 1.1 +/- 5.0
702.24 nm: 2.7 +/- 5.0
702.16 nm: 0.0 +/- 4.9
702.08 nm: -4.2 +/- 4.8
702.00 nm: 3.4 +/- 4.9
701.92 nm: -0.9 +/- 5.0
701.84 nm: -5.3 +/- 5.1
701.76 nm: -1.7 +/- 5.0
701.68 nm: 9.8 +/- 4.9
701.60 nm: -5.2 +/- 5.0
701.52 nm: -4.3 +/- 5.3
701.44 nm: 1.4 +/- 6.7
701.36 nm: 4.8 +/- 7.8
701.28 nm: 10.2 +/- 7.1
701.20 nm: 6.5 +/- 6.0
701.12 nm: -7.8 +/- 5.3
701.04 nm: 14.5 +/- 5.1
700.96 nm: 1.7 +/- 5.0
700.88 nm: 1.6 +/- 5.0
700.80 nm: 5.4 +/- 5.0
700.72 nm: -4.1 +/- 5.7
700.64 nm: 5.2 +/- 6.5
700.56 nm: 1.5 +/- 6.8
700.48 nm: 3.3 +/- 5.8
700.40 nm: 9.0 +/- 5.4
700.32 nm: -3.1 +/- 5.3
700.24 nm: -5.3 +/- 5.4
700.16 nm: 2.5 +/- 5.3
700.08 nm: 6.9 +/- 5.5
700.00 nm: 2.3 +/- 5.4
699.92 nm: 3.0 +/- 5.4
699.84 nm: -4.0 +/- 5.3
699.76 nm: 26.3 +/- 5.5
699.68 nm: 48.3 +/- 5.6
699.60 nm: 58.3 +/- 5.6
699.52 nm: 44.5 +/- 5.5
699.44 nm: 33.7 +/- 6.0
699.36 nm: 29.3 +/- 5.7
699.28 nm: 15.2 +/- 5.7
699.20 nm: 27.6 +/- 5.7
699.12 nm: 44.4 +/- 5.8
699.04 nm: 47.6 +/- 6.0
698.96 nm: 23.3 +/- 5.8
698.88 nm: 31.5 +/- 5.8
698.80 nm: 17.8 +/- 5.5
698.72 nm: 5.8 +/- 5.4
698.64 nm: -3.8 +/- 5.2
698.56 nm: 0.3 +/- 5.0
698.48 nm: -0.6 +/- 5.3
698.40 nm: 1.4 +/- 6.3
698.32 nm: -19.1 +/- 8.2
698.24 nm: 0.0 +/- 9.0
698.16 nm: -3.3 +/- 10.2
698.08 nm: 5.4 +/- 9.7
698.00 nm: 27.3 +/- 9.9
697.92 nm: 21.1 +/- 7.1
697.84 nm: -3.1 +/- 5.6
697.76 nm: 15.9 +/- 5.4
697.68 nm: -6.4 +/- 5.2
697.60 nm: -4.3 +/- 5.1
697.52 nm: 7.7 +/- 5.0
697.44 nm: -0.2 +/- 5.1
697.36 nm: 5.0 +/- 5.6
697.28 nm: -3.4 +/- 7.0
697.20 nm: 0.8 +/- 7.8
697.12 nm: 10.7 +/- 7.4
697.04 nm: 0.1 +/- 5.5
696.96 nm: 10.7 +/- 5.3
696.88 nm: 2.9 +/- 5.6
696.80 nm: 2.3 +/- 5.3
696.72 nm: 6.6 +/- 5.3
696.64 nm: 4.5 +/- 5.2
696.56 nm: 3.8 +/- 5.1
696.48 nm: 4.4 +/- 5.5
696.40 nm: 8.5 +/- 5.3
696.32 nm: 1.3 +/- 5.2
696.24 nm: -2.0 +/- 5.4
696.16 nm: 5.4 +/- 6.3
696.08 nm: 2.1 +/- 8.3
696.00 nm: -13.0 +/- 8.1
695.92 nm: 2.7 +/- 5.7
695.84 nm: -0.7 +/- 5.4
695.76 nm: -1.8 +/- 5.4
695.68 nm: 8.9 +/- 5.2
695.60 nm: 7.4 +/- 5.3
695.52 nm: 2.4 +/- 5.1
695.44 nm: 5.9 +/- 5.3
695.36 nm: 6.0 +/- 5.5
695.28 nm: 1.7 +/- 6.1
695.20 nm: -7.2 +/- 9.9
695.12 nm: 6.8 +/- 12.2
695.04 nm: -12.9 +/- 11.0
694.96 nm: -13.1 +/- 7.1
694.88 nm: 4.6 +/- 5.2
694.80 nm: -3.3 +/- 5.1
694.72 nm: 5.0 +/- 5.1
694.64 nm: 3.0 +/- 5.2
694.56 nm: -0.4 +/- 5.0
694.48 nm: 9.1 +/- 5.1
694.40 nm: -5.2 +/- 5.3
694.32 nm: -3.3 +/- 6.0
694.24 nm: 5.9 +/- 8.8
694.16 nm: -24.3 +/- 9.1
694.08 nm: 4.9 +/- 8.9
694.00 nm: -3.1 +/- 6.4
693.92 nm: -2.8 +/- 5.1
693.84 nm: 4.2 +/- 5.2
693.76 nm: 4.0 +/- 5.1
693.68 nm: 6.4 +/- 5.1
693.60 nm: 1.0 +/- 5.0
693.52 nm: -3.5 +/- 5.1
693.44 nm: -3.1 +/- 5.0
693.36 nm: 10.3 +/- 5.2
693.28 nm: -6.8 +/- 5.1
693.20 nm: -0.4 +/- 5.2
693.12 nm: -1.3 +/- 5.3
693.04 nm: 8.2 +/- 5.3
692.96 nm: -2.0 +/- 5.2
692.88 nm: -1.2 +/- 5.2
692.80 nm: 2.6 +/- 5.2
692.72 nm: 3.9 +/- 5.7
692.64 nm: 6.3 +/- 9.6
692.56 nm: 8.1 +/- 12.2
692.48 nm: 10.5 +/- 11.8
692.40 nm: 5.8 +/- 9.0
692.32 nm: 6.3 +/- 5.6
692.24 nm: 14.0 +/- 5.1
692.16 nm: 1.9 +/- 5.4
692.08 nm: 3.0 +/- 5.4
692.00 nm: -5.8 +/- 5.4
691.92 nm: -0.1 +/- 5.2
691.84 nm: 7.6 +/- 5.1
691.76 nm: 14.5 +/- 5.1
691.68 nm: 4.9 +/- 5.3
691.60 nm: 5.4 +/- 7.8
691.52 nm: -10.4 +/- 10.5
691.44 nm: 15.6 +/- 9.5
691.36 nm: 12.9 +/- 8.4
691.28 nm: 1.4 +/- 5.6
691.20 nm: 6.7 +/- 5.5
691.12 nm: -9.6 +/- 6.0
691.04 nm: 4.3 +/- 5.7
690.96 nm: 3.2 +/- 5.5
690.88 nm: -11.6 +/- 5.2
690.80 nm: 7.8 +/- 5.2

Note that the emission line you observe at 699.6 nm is [O II]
